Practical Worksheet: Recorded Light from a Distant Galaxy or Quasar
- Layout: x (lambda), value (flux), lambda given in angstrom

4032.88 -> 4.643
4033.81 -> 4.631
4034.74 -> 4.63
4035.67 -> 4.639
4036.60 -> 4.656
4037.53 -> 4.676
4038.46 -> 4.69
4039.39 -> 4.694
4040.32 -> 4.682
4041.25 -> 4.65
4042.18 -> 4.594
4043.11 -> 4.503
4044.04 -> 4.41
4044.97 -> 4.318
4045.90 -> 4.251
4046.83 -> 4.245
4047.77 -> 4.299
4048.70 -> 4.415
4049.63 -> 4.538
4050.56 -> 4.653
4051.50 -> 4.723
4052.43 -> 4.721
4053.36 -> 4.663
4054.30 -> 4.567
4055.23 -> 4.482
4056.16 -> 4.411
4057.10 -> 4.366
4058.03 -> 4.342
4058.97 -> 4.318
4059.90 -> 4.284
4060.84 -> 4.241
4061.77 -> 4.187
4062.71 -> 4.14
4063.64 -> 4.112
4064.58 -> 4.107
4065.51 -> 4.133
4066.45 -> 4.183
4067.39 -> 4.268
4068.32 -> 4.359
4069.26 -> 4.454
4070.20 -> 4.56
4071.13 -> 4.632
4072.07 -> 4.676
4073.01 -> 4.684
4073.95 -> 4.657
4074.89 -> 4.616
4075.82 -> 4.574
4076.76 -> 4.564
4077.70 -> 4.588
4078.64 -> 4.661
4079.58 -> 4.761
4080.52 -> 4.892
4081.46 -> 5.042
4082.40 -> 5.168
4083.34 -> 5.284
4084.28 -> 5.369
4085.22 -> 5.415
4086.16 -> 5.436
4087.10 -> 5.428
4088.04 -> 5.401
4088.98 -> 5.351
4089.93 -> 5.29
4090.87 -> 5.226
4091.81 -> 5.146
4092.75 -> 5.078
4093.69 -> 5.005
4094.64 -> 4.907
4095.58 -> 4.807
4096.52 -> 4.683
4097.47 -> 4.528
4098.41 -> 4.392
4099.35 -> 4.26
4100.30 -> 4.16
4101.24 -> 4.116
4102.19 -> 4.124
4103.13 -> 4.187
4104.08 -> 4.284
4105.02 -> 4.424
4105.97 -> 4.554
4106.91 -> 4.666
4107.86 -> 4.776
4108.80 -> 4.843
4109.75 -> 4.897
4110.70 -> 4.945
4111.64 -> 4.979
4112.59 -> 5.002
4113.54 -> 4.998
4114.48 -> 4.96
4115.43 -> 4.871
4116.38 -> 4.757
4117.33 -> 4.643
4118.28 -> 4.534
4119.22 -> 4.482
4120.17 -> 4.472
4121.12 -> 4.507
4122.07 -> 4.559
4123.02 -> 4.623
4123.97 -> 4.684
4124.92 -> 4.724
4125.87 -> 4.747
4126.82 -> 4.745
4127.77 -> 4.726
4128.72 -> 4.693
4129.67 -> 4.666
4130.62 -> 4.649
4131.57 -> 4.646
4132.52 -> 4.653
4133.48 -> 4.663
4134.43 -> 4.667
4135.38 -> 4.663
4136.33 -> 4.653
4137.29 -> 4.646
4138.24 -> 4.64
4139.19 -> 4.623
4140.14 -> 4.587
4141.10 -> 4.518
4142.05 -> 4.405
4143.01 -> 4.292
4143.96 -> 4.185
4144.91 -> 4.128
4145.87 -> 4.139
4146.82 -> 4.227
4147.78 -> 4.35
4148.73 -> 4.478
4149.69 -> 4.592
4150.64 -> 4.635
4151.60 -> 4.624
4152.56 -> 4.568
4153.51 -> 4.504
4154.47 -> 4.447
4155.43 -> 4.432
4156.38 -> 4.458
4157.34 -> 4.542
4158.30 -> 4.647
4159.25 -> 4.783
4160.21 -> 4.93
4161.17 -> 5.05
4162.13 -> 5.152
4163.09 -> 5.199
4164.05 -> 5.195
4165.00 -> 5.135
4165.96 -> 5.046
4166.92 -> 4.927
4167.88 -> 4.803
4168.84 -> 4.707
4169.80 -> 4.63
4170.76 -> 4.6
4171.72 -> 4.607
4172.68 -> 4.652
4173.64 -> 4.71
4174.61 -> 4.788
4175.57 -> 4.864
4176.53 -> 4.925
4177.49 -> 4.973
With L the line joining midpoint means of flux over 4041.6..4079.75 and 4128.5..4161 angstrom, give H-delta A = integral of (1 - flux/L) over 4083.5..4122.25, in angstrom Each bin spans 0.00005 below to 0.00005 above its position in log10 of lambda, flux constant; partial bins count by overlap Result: -2.62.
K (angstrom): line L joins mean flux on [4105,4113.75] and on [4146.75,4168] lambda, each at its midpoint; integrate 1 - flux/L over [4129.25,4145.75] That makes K 0.81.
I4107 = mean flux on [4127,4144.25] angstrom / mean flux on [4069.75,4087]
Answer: 0.94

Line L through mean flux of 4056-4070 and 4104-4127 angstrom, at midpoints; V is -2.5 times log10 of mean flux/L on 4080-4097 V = -0.15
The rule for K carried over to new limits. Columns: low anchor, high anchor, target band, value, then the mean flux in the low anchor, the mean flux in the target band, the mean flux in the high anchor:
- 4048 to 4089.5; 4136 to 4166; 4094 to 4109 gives 0.5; 4.65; 4.48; 4.61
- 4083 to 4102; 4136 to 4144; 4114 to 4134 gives 0.0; 4.95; 4.67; 4.52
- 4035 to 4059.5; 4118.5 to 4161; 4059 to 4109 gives -1.5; 4.52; 4.67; 4.56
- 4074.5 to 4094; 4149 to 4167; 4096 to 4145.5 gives 3.3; 5.07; 4.59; 4.78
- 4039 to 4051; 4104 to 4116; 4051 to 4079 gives 0.8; 4.48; 4.44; 4.8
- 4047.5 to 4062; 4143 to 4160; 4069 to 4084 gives -1.0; 4.46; 4.75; 4.46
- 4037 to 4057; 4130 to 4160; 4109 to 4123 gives -0.7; 4.53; 4.75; 4.52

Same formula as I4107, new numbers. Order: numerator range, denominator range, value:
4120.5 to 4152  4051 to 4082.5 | 1.01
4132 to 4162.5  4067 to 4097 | 0.93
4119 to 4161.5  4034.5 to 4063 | 1.02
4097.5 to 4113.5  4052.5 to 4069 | 1.05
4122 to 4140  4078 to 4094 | 0.90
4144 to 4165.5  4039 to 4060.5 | 1.04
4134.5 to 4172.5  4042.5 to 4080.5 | 1.04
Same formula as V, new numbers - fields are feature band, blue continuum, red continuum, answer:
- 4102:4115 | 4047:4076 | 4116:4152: -0.05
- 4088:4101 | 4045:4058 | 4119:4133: -0.06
